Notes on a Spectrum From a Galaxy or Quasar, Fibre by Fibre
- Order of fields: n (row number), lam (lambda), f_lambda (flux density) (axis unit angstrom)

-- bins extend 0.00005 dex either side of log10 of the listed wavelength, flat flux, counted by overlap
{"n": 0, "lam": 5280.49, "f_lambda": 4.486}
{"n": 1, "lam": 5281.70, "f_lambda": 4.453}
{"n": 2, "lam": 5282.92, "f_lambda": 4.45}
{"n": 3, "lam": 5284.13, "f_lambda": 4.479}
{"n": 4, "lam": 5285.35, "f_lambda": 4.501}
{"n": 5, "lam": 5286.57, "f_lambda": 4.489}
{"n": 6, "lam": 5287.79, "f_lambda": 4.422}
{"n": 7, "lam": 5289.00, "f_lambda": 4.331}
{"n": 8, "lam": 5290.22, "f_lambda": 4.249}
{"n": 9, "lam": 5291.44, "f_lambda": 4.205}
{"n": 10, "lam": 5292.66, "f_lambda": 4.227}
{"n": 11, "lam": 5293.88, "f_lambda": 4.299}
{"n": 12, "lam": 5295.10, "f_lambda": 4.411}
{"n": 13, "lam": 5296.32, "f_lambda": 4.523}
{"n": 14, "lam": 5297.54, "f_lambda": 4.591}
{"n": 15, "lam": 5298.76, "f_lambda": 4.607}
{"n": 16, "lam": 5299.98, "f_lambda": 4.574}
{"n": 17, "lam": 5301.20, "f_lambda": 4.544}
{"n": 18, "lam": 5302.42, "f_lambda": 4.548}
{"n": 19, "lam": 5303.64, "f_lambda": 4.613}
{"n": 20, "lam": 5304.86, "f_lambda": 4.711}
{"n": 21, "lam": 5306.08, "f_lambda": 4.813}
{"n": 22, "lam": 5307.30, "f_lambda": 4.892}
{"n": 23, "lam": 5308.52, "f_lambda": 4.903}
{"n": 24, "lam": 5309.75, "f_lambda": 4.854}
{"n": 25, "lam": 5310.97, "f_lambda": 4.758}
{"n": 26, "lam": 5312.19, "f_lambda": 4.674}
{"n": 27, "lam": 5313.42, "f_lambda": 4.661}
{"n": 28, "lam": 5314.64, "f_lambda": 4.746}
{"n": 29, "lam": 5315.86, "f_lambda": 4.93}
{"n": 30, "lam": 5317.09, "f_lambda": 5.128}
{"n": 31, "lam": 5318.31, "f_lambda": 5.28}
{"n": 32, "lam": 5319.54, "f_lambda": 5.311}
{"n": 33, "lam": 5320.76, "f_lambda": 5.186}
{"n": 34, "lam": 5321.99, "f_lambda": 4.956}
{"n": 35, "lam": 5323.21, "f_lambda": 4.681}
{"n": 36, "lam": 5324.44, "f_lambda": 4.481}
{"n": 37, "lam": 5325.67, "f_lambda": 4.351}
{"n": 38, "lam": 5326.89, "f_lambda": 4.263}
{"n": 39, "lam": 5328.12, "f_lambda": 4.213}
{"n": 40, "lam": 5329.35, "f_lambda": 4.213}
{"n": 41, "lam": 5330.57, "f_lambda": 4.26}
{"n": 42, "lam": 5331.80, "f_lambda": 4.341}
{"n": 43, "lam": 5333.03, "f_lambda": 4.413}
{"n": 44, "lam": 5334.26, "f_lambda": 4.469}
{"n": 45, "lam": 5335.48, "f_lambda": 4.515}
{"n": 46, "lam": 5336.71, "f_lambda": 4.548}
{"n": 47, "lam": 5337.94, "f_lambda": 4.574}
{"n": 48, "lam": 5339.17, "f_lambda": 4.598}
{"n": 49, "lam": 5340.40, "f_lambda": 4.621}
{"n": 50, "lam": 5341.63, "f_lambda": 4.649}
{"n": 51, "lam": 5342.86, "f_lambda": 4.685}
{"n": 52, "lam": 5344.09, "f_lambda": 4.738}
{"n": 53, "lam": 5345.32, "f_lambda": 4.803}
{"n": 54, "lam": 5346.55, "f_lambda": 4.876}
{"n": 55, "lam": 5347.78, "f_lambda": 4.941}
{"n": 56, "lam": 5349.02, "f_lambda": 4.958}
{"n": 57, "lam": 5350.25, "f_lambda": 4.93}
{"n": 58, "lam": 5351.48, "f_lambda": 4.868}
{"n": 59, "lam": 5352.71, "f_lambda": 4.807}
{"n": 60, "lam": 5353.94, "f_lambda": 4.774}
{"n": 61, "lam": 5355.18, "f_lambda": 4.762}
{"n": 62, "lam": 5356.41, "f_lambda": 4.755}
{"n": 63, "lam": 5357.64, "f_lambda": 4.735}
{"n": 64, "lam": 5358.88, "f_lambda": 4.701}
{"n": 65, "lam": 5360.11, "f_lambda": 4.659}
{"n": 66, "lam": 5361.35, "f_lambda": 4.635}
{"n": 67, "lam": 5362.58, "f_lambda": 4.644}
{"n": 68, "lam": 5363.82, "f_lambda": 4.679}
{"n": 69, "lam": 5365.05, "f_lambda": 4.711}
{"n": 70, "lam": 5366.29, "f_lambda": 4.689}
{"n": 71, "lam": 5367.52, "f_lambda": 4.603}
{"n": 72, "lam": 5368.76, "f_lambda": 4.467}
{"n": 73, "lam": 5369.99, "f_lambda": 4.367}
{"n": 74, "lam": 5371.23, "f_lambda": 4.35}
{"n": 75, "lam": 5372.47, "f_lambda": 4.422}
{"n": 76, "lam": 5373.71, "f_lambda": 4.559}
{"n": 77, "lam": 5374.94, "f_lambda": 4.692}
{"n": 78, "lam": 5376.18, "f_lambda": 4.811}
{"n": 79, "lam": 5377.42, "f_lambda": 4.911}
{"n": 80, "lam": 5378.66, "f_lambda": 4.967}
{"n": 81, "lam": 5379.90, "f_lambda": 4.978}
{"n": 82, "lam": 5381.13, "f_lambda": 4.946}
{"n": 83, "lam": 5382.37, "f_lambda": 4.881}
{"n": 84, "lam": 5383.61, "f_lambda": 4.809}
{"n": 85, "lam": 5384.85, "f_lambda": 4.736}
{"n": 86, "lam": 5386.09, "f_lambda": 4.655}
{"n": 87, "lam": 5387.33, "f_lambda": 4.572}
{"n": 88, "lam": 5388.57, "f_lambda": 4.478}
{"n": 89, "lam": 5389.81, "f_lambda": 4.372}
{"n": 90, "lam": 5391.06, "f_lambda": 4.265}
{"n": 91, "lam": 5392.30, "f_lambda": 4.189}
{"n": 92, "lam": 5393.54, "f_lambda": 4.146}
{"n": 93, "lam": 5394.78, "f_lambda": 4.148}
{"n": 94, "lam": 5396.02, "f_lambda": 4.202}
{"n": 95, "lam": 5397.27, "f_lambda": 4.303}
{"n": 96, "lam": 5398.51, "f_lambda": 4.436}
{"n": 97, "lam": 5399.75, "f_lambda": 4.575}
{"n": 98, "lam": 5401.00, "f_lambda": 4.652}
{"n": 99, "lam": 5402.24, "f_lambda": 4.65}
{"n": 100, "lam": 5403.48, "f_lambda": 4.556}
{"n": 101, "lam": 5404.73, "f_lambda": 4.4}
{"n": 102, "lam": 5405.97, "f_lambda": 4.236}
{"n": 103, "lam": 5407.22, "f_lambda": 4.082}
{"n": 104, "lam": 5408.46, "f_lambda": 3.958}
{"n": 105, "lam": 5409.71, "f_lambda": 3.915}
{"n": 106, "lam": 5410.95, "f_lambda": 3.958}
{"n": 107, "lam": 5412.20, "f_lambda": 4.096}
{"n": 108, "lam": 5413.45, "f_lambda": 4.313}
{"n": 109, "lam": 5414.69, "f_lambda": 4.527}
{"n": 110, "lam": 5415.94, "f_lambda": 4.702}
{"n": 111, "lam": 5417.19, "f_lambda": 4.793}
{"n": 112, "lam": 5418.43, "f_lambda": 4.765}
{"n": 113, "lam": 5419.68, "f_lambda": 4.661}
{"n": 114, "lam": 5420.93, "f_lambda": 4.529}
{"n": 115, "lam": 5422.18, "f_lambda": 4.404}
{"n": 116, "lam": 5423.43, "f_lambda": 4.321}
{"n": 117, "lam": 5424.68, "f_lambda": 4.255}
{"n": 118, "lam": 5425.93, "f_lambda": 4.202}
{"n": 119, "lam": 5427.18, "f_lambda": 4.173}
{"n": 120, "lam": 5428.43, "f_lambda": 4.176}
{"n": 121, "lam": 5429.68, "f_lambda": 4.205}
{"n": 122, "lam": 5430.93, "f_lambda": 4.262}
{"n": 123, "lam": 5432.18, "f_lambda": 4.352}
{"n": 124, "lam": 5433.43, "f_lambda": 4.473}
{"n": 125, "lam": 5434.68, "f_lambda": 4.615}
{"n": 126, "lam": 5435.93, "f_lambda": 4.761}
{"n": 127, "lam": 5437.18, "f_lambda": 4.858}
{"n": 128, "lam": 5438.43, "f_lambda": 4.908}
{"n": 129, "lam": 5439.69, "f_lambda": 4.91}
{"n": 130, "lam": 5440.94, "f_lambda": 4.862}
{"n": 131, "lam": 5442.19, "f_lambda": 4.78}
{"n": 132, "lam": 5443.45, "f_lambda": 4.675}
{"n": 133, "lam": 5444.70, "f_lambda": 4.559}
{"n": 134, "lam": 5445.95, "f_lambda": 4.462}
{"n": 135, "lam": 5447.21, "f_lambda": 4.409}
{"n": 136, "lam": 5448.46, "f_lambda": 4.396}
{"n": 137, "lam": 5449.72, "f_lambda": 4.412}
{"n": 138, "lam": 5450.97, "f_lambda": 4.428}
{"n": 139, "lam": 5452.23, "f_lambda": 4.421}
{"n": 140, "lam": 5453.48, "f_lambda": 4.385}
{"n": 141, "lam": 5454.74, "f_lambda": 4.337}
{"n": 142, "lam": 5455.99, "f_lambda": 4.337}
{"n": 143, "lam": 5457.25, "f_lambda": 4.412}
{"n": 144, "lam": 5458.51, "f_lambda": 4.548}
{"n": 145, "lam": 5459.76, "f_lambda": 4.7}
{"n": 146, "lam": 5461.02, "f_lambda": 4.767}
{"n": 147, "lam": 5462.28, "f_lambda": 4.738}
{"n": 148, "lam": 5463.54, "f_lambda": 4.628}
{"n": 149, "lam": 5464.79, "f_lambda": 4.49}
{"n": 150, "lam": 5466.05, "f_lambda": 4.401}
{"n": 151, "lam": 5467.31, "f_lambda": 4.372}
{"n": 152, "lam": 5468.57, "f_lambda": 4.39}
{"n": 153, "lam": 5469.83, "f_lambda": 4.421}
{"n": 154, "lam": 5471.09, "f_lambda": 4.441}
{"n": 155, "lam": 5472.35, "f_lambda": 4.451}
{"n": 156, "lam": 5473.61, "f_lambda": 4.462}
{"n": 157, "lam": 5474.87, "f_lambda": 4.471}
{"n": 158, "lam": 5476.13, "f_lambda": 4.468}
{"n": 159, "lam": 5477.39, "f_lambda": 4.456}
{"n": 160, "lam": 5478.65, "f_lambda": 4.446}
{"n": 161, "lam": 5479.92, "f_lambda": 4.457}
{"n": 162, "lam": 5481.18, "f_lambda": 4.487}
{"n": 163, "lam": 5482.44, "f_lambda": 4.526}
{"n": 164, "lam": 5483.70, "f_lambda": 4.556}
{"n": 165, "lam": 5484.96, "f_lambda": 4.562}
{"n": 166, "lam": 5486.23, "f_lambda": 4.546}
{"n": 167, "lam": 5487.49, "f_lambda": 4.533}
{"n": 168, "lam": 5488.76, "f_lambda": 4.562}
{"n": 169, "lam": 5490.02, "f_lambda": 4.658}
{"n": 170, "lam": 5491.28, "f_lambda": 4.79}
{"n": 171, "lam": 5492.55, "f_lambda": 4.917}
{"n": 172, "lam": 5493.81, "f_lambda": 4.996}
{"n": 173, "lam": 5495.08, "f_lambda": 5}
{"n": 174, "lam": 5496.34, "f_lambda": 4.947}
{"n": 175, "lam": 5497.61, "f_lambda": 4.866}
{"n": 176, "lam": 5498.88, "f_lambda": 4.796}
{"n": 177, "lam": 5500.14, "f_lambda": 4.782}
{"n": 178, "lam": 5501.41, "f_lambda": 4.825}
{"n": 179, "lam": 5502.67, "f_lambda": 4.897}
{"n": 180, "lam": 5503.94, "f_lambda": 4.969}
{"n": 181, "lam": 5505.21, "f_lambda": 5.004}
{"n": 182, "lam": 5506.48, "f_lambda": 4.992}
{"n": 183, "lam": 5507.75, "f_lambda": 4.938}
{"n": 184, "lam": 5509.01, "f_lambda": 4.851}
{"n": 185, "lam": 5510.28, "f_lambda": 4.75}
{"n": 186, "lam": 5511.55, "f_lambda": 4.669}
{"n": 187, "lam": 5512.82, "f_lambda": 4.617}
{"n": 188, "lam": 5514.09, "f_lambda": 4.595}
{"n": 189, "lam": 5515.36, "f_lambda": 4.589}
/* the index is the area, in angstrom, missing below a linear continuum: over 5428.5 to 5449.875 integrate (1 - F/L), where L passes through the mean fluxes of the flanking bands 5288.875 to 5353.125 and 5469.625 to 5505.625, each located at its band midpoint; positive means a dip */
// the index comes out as 0.4 angstrom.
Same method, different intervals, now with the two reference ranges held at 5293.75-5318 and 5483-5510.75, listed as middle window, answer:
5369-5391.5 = 0.4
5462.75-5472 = 0.7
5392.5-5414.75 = 2.2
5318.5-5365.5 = 0.5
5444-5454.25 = 0.7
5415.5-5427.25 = 0.7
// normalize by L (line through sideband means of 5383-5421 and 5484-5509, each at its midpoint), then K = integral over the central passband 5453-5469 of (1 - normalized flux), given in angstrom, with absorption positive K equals 0.6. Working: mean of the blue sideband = 4.41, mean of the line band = 4.5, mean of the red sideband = 4.82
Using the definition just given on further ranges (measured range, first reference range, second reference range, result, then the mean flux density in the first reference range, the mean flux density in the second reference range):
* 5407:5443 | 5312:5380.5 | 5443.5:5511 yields 1.5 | 4.69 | 4.61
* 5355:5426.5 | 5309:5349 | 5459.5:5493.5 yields 1.8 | 4.68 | 4.55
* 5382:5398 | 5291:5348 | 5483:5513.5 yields 0.9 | 4.64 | 4.79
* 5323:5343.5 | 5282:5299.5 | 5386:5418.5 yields -0.3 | 4.41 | 4.36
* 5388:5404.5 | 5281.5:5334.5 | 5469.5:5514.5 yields 0.9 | 4.59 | 4.69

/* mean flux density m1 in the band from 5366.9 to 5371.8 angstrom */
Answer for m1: 4.45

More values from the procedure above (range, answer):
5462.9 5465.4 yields 4.57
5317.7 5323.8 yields 5.09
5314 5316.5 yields 4.84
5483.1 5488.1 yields 4.55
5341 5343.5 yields 4.67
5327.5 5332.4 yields 4.26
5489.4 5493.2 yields 4.79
